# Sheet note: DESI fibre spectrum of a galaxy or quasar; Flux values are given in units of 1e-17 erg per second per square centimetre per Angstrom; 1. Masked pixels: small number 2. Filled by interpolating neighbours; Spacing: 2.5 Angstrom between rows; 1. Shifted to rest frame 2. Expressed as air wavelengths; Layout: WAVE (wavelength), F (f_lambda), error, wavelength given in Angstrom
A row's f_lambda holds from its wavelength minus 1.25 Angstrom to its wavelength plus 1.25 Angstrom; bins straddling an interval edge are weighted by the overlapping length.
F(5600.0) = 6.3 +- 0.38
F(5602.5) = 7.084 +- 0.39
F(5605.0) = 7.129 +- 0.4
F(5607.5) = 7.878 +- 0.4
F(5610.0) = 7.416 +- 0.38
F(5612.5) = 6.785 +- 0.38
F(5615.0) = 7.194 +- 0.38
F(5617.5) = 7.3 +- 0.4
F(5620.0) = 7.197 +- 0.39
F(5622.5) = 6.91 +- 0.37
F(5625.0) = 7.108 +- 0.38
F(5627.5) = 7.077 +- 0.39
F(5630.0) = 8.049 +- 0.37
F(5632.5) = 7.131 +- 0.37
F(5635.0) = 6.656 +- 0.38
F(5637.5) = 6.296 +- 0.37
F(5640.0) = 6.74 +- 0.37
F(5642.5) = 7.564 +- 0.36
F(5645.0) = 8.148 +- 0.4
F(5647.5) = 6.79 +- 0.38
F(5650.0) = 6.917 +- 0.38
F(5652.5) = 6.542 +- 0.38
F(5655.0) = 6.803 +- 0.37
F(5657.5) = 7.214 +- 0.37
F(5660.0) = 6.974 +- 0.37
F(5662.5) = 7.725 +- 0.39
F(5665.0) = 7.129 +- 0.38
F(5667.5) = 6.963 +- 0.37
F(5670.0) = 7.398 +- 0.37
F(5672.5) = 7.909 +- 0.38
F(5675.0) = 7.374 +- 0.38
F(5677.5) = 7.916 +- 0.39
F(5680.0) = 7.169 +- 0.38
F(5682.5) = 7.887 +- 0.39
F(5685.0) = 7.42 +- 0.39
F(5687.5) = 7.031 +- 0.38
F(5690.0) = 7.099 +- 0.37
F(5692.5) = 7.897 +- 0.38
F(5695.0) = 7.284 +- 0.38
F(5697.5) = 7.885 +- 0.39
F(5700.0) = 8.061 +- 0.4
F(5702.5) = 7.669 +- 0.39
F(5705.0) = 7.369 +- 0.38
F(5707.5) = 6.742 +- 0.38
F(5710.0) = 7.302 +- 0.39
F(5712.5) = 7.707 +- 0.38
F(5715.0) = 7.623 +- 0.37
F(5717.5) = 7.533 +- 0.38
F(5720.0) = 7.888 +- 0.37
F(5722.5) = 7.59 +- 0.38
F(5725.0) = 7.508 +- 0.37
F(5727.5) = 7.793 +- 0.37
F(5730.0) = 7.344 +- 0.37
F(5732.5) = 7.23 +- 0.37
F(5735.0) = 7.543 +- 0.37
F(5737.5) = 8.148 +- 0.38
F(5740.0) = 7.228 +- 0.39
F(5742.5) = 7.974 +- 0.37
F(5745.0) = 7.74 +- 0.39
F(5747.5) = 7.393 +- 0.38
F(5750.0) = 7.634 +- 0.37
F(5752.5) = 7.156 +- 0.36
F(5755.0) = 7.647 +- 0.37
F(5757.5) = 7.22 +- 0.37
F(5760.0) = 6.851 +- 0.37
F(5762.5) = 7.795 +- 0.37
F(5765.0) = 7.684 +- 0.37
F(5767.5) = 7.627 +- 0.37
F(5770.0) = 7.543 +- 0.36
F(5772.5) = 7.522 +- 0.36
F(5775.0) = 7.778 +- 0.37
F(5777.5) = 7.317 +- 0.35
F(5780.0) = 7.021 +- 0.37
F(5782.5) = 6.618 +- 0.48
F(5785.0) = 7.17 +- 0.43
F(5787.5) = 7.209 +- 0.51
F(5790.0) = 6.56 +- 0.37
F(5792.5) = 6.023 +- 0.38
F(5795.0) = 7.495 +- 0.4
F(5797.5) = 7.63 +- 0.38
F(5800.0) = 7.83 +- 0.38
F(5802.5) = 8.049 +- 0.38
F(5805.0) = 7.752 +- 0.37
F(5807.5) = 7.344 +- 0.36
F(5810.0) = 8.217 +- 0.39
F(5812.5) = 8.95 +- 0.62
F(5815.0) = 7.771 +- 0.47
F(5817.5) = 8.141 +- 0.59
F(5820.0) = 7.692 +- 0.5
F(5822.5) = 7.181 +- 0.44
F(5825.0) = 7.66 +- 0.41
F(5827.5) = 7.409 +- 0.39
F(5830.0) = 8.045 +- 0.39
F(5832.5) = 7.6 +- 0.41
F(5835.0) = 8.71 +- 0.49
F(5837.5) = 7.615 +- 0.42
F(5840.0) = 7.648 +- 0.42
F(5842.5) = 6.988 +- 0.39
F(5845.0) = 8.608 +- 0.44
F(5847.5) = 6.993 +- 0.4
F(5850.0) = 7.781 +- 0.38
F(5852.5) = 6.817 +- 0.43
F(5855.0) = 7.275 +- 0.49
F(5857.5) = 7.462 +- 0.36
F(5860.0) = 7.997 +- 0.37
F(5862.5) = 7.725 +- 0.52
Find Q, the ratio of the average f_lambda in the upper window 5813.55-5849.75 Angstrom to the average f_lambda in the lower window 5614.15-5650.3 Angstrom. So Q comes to 1.1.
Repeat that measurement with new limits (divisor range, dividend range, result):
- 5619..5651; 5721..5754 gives 1.06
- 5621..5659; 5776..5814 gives 1.05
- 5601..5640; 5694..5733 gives 1.06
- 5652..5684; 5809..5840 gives 1.08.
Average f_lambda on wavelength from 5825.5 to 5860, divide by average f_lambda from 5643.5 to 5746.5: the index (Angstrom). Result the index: 1.0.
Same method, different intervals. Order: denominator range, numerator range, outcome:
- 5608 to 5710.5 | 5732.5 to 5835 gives 1.04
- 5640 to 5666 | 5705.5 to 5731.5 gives 1.05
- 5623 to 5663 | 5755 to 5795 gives 1.02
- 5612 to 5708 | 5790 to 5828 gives 1.05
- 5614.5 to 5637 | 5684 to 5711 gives 1.04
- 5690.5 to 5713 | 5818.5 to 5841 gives 1.03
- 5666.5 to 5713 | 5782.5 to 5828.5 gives 1.01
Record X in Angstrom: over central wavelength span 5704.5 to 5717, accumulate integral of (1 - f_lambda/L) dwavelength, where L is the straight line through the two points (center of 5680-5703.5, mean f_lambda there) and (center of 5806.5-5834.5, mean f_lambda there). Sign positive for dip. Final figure 0.4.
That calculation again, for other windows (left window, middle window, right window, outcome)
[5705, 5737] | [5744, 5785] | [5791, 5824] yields 1.04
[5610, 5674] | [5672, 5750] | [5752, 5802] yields -3.56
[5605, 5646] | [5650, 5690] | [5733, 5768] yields 0.25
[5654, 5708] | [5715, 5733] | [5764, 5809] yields -0.45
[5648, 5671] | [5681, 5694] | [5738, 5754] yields -0.43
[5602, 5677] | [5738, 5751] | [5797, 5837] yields -0.05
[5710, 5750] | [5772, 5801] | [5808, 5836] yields 2.35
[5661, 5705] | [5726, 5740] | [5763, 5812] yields -0.20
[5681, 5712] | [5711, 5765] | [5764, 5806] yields -1.03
